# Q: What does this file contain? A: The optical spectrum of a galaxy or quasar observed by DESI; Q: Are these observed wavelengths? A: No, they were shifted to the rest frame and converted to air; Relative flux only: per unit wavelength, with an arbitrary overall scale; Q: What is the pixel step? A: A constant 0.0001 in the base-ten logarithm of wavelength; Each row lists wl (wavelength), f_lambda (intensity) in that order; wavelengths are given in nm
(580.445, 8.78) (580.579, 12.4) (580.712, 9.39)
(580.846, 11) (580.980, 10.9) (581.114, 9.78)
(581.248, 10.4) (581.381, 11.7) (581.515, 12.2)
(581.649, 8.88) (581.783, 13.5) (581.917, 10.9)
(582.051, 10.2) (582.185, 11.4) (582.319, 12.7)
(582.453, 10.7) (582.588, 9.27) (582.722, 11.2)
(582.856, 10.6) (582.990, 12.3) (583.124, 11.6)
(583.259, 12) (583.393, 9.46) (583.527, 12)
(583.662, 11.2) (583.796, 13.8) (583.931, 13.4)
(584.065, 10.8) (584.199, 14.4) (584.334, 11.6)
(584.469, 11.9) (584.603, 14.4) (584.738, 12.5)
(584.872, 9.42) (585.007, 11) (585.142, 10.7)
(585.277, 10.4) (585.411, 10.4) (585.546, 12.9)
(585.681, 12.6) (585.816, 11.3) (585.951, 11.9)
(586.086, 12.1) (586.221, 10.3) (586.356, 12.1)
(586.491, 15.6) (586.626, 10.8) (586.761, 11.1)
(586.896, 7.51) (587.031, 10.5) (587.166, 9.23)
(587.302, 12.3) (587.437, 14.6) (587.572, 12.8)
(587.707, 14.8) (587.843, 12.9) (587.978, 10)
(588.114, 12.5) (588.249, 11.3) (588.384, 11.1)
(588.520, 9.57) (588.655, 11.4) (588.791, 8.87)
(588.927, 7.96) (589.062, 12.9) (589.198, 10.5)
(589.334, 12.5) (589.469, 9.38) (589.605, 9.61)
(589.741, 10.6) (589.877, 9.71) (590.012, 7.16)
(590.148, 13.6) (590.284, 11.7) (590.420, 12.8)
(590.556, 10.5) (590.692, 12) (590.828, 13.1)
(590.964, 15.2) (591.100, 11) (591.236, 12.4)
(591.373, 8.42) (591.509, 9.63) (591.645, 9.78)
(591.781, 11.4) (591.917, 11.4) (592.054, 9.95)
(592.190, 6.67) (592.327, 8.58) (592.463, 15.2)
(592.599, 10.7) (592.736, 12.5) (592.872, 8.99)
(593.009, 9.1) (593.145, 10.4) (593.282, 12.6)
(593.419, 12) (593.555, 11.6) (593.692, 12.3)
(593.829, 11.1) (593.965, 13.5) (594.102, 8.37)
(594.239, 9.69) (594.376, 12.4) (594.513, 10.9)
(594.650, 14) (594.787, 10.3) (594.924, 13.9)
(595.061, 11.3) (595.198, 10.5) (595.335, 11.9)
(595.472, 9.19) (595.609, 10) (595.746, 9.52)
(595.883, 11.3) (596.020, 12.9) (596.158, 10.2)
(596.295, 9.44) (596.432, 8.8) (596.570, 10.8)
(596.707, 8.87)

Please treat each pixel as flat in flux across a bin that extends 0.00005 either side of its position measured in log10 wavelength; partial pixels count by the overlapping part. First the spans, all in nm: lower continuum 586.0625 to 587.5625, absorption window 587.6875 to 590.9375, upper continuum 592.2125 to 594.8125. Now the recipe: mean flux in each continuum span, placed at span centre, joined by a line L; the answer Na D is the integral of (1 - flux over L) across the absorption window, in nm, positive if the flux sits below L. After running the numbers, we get 0.08 nm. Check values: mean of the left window 11.5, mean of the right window 11.2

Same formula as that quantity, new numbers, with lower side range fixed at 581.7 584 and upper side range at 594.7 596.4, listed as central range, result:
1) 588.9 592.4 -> 0.12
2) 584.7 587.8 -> -0.07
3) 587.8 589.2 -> 0.05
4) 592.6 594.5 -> -0.02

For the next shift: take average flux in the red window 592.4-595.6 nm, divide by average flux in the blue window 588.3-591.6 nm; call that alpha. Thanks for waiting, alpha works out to 1.04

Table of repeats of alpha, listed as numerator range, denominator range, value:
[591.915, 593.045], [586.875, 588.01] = 0.87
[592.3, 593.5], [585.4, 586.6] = 0.92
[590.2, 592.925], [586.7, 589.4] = 0.99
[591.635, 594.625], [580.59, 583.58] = 0.99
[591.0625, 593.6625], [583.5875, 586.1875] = 0.90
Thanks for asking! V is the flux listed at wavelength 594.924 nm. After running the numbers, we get 13.9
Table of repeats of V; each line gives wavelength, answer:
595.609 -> 10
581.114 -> 9.78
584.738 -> 12.5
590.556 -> 10.5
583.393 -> 9.46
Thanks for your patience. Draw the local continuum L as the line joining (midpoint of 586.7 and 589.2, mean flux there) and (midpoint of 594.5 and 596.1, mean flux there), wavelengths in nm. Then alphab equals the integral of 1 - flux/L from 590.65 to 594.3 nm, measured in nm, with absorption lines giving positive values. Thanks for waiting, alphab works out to 0.08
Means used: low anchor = 11.2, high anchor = 11.3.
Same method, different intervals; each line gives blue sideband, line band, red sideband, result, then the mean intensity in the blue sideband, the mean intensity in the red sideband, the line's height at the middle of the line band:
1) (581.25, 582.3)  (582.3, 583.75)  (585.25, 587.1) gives 0.02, 11.3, 11.4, 11.3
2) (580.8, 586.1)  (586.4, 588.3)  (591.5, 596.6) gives -0.10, 11.5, 10.9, 11.3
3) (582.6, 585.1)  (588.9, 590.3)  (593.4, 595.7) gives 0.12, 11.8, 11.3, 11.5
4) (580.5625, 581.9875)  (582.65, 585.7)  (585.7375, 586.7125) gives -0.05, 11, 12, 11.6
